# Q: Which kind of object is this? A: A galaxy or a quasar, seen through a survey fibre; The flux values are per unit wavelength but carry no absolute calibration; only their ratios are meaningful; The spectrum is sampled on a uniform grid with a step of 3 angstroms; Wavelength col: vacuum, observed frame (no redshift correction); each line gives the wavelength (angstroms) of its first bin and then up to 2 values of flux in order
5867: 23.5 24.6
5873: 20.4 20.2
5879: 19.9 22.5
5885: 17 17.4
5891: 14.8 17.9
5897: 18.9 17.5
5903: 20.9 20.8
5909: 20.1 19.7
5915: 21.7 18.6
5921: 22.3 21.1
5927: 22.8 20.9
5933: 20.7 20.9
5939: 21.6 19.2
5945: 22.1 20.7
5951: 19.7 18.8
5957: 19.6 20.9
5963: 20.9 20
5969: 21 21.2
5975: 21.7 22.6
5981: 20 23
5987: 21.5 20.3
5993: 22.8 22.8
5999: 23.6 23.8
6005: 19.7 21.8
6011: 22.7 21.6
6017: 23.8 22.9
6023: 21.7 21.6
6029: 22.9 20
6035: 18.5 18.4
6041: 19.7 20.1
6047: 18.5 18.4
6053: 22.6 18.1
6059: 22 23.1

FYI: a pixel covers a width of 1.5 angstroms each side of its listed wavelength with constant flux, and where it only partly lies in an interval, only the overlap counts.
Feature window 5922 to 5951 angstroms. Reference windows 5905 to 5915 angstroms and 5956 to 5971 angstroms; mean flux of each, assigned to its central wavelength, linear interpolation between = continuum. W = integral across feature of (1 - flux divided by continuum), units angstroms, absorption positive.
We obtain -0.8 angstroms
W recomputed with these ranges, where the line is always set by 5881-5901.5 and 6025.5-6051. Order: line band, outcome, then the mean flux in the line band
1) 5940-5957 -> -1.36 angstroms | 20.1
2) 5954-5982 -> -2.85 angstroms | 20.8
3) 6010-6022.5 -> -2.05 angstroms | 22.7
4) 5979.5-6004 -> -3.85 angstroms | 22.2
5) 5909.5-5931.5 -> -3.27 angstroms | 21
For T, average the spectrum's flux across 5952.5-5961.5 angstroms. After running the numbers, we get 19.8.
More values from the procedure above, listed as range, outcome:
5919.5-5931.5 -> 21.8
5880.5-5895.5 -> 17.9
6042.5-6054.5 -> 19.9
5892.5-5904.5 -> 18.8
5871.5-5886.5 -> 20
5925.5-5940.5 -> 21.4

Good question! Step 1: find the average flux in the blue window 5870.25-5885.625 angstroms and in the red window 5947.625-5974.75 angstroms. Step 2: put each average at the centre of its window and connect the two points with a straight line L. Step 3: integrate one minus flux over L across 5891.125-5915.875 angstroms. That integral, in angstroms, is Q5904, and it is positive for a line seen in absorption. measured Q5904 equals 1.35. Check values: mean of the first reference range 20.5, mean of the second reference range 20.4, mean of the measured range 19.4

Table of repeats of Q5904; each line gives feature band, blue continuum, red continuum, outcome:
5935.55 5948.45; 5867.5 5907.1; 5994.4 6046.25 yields -0.4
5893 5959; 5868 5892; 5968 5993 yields 0.8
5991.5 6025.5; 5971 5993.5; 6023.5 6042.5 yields -2.5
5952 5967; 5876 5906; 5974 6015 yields 0.6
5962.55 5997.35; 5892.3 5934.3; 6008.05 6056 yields -1.6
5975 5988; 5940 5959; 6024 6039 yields -1.0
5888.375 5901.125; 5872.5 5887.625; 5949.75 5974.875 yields 1.7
